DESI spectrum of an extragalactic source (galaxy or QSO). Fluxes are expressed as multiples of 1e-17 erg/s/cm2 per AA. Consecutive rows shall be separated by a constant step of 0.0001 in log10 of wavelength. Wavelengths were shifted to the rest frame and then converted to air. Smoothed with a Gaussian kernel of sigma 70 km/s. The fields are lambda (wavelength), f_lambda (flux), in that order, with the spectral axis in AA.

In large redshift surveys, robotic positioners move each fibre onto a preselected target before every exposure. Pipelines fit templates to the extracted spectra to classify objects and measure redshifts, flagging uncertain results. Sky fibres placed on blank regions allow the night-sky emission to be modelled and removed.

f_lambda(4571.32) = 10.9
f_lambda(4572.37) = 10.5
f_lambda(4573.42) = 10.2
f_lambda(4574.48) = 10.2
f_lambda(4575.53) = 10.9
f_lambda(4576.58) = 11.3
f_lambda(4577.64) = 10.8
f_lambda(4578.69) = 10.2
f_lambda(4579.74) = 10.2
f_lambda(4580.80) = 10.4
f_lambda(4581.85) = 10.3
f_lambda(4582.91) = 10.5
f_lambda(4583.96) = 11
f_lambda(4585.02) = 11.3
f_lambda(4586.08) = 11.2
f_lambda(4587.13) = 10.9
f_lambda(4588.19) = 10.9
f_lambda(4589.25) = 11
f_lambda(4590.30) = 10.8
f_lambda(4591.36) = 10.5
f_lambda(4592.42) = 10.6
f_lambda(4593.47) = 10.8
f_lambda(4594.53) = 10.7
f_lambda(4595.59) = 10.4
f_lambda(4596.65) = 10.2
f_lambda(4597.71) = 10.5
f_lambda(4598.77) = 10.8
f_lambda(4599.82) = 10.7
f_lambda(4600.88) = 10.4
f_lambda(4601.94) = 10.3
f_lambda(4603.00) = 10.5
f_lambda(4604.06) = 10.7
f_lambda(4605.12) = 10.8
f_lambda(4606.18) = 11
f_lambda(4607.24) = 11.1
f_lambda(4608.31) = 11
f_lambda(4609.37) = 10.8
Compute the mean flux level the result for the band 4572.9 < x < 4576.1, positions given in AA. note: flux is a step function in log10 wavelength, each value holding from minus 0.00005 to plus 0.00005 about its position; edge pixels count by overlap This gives 10.4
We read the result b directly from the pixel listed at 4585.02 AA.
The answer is 11.3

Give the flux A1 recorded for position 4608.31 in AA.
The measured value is 11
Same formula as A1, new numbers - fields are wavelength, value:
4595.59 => 10.4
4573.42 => 10.2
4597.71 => 10.5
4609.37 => 10.8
